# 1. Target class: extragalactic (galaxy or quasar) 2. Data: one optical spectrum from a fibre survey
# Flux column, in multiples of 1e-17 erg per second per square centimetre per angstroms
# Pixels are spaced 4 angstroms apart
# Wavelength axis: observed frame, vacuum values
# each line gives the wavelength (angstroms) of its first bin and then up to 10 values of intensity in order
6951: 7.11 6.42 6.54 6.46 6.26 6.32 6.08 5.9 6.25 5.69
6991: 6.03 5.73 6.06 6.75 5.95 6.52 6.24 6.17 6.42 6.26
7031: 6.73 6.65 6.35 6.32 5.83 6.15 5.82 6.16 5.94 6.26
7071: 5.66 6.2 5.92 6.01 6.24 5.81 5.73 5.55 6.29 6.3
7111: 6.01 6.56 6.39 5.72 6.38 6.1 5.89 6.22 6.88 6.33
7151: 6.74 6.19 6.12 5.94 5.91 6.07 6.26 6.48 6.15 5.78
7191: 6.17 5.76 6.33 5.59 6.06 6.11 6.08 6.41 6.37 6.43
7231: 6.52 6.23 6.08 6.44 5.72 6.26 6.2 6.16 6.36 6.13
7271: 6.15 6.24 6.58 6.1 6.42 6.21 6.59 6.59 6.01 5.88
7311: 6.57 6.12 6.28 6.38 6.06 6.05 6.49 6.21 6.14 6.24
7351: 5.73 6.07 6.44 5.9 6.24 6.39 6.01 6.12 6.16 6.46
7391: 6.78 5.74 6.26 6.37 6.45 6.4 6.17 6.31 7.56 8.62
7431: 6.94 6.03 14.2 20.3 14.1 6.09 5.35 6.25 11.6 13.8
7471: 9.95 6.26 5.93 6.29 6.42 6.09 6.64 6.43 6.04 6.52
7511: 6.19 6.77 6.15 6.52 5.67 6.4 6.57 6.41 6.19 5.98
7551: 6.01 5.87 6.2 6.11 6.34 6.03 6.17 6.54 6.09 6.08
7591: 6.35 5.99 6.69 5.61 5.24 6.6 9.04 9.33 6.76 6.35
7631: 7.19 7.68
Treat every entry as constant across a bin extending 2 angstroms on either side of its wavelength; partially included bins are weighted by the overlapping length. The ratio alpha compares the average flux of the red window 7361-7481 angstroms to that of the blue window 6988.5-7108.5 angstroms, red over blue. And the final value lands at 1.3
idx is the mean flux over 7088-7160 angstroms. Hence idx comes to 6.18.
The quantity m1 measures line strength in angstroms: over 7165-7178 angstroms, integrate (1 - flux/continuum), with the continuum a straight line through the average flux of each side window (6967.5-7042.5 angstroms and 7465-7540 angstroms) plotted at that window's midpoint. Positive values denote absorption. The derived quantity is 0.7 angstroms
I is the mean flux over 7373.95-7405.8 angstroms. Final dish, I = 6.25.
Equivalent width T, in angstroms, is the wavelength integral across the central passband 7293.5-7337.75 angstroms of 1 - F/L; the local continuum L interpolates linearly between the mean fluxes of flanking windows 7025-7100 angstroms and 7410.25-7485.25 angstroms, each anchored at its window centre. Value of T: 9.2 angstroms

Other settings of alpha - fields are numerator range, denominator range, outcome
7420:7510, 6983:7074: 1.37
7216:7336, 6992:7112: 1.02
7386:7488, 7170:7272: 1.33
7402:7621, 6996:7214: 1.18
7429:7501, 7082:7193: 1.43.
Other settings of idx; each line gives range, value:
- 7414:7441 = 8.04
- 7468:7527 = 6.68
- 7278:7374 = 6.23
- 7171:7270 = 6.17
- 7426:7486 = 9.41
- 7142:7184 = 6.27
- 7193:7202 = 5.99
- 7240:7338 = 6.25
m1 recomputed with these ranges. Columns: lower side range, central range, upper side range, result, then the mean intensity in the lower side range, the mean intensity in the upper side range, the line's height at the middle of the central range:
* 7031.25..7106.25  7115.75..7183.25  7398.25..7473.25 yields 4.7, 6.07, 8.92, 6.7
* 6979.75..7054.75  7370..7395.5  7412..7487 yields 6.7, 6.21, 8.88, 8.47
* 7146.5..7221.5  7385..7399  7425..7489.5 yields 3.6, 6.13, 9.23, 8.49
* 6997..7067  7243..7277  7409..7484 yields 6.8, 6.25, 8.88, 7.7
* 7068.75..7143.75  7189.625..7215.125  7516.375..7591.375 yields 0.4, 6.09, 6.2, 6.11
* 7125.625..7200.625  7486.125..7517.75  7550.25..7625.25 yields 0.2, 6.19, 6.48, 6.42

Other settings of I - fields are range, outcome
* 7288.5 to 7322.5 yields 6.29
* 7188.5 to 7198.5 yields 6.01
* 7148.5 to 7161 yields 6.35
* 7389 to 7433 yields 6.69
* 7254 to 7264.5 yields 6.24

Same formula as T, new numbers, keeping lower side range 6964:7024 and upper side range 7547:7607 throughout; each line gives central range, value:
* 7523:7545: -0.6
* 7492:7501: -0.5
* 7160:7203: 0.6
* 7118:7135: 0.1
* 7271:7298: -0.9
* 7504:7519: -0.7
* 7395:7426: -2.0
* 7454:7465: -3.3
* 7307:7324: -0.4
